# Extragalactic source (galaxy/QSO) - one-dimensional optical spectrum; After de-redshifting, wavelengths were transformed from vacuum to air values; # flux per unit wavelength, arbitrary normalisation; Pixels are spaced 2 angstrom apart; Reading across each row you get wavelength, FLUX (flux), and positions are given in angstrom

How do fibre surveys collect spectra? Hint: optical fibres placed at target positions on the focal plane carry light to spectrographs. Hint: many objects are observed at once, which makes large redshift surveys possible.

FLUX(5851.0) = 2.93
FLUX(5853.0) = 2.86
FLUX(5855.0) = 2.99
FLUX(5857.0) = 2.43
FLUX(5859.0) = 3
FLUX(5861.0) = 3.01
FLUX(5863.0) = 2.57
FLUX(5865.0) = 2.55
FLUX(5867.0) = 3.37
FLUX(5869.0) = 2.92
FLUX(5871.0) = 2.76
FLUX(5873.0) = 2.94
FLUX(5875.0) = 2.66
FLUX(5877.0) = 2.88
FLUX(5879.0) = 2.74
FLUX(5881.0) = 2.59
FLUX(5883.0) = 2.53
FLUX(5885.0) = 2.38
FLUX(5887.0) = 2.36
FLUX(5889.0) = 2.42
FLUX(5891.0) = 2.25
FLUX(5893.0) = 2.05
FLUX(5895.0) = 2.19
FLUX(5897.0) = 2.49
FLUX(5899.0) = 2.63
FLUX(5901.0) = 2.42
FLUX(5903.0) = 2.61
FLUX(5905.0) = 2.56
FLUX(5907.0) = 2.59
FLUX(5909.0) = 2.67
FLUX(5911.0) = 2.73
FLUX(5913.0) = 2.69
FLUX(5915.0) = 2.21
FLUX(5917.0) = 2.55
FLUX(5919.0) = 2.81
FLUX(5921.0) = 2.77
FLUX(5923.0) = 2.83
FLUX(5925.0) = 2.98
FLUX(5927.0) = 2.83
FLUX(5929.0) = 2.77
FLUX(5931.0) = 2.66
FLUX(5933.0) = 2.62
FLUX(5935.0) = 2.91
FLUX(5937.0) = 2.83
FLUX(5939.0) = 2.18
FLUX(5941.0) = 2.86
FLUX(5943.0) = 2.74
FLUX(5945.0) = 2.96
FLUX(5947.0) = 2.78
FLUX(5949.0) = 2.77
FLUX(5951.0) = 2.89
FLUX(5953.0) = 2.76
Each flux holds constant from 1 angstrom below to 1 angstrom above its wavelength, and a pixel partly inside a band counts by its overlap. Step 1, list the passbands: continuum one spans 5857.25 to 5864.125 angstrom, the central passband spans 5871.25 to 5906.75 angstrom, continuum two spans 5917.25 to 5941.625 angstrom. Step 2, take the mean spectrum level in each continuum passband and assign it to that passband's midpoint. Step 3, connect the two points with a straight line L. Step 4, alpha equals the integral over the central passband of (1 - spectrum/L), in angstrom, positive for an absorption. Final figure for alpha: 3.4 angstrom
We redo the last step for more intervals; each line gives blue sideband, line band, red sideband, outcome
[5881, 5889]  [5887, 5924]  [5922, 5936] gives 1.3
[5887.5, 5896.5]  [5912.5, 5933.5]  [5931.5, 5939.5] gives -1.3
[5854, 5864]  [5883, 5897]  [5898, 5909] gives 1.8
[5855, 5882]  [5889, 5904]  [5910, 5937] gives 2.1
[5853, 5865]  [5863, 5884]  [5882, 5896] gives -1.9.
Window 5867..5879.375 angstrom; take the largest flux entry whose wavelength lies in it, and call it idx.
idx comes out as 3.37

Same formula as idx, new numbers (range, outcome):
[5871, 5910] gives 2.94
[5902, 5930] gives 2.98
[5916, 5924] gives 2.83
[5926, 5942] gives 2.91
